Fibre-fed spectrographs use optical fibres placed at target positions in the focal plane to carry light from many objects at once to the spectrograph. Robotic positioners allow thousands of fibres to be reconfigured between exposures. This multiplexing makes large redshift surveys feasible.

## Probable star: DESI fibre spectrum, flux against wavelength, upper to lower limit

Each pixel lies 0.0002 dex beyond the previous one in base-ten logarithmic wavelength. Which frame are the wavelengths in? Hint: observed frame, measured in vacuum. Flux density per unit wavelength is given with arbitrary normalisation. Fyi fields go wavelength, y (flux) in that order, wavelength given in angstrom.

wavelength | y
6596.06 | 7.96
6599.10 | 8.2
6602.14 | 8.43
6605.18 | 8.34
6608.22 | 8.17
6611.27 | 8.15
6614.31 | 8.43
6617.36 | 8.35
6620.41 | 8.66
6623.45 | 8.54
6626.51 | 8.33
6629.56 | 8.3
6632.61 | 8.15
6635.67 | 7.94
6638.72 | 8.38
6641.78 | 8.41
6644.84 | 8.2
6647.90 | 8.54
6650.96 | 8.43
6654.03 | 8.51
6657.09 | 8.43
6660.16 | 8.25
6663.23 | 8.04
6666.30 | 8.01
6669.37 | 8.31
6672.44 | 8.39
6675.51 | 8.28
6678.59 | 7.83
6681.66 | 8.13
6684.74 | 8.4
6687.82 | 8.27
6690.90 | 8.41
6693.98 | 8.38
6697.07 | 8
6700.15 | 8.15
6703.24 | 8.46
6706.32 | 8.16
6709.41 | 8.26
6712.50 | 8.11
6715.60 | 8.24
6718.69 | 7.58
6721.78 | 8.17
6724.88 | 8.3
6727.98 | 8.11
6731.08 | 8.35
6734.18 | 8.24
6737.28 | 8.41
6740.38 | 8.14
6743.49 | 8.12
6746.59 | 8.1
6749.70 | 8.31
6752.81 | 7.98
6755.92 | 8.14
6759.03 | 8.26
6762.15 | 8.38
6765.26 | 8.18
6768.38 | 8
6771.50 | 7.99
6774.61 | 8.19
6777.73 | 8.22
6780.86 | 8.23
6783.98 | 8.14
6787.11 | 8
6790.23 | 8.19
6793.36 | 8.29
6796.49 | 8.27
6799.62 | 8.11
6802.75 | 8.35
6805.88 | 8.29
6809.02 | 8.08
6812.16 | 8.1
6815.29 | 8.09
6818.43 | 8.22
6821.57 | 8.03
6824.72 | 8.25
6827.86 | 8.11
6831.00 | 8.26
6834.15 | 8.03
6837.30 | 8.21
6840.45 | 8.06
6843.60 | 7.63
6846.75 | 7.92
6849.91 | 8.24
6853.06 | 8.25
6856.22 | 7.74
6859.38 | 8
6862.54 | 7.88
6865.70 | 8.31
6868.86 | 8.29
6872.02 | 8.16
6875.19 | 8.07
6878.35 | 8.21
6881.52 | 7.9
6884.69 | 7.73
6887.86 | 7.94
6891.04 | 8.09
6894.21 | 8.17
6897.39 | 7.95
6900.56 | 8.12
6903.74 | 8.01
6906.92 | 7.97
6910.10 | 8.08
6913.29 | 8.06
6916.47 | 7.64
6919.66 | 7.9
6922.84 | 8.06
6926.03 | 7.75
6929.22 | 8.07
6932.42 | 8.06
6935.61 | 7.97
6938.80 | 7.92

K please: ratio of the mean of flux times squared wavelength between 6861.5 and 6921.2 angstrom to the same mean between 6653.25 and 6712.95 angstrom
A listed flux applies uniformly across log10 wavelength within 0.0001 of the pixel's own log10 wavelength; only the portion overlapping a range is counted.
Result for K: 1.0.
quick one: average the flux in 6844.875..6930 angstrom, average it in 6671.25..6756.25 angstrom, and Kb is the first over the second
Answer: 0.98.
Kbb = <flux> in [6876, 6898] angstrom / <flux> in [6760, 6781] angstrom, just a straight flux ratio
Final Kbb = 1.0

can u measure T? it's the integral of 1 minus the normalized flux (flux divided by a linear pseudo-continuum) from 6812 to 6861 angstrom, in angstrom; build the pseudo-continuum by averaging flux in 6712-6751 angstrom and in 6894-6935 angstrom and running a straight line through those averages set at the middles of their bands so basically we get -0.1 angstrom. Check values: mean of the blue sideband 8.17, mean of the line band 8.07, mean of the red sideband 7.98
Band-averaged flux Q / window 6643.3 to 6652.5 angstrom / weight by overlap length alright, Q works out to 8.39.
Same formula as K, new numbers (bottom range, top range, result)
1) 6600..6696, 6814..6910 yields 1.03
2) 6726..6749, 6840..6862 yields 1.00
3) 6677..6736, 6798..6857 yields 1.03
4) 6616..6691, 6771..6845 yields 1.03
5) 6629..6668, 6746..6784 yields 1.02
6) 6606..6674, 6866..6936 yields 1.04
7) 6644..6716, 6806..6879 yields 1.03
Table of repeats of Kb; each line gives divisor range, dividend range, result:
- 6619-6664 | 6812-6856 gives 0.97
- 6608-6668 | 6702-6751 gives 0.99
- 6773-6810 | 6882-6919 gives 0.97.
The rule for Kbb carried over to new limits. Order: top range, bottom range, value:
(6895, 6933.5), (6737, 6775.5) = 0.98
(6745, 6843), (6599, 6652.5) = 0.98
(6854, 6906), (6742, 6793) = 0.99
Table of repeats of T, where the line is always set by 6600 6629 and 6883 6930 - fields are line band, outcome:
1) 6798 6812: -0.2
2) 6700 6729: 0.3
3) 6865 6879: -0.3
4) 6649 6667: 0.0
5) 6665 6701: 0.3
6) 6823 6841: -0.2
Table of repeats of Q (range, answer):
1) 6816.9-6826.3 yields 8.16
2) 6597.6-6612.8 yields 8.26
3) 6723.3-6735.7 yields 8.25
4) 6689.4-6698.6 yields 8.26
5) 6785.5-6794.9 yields 8.16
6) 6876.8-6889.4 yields 7.94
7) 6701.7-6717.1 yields 8.25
